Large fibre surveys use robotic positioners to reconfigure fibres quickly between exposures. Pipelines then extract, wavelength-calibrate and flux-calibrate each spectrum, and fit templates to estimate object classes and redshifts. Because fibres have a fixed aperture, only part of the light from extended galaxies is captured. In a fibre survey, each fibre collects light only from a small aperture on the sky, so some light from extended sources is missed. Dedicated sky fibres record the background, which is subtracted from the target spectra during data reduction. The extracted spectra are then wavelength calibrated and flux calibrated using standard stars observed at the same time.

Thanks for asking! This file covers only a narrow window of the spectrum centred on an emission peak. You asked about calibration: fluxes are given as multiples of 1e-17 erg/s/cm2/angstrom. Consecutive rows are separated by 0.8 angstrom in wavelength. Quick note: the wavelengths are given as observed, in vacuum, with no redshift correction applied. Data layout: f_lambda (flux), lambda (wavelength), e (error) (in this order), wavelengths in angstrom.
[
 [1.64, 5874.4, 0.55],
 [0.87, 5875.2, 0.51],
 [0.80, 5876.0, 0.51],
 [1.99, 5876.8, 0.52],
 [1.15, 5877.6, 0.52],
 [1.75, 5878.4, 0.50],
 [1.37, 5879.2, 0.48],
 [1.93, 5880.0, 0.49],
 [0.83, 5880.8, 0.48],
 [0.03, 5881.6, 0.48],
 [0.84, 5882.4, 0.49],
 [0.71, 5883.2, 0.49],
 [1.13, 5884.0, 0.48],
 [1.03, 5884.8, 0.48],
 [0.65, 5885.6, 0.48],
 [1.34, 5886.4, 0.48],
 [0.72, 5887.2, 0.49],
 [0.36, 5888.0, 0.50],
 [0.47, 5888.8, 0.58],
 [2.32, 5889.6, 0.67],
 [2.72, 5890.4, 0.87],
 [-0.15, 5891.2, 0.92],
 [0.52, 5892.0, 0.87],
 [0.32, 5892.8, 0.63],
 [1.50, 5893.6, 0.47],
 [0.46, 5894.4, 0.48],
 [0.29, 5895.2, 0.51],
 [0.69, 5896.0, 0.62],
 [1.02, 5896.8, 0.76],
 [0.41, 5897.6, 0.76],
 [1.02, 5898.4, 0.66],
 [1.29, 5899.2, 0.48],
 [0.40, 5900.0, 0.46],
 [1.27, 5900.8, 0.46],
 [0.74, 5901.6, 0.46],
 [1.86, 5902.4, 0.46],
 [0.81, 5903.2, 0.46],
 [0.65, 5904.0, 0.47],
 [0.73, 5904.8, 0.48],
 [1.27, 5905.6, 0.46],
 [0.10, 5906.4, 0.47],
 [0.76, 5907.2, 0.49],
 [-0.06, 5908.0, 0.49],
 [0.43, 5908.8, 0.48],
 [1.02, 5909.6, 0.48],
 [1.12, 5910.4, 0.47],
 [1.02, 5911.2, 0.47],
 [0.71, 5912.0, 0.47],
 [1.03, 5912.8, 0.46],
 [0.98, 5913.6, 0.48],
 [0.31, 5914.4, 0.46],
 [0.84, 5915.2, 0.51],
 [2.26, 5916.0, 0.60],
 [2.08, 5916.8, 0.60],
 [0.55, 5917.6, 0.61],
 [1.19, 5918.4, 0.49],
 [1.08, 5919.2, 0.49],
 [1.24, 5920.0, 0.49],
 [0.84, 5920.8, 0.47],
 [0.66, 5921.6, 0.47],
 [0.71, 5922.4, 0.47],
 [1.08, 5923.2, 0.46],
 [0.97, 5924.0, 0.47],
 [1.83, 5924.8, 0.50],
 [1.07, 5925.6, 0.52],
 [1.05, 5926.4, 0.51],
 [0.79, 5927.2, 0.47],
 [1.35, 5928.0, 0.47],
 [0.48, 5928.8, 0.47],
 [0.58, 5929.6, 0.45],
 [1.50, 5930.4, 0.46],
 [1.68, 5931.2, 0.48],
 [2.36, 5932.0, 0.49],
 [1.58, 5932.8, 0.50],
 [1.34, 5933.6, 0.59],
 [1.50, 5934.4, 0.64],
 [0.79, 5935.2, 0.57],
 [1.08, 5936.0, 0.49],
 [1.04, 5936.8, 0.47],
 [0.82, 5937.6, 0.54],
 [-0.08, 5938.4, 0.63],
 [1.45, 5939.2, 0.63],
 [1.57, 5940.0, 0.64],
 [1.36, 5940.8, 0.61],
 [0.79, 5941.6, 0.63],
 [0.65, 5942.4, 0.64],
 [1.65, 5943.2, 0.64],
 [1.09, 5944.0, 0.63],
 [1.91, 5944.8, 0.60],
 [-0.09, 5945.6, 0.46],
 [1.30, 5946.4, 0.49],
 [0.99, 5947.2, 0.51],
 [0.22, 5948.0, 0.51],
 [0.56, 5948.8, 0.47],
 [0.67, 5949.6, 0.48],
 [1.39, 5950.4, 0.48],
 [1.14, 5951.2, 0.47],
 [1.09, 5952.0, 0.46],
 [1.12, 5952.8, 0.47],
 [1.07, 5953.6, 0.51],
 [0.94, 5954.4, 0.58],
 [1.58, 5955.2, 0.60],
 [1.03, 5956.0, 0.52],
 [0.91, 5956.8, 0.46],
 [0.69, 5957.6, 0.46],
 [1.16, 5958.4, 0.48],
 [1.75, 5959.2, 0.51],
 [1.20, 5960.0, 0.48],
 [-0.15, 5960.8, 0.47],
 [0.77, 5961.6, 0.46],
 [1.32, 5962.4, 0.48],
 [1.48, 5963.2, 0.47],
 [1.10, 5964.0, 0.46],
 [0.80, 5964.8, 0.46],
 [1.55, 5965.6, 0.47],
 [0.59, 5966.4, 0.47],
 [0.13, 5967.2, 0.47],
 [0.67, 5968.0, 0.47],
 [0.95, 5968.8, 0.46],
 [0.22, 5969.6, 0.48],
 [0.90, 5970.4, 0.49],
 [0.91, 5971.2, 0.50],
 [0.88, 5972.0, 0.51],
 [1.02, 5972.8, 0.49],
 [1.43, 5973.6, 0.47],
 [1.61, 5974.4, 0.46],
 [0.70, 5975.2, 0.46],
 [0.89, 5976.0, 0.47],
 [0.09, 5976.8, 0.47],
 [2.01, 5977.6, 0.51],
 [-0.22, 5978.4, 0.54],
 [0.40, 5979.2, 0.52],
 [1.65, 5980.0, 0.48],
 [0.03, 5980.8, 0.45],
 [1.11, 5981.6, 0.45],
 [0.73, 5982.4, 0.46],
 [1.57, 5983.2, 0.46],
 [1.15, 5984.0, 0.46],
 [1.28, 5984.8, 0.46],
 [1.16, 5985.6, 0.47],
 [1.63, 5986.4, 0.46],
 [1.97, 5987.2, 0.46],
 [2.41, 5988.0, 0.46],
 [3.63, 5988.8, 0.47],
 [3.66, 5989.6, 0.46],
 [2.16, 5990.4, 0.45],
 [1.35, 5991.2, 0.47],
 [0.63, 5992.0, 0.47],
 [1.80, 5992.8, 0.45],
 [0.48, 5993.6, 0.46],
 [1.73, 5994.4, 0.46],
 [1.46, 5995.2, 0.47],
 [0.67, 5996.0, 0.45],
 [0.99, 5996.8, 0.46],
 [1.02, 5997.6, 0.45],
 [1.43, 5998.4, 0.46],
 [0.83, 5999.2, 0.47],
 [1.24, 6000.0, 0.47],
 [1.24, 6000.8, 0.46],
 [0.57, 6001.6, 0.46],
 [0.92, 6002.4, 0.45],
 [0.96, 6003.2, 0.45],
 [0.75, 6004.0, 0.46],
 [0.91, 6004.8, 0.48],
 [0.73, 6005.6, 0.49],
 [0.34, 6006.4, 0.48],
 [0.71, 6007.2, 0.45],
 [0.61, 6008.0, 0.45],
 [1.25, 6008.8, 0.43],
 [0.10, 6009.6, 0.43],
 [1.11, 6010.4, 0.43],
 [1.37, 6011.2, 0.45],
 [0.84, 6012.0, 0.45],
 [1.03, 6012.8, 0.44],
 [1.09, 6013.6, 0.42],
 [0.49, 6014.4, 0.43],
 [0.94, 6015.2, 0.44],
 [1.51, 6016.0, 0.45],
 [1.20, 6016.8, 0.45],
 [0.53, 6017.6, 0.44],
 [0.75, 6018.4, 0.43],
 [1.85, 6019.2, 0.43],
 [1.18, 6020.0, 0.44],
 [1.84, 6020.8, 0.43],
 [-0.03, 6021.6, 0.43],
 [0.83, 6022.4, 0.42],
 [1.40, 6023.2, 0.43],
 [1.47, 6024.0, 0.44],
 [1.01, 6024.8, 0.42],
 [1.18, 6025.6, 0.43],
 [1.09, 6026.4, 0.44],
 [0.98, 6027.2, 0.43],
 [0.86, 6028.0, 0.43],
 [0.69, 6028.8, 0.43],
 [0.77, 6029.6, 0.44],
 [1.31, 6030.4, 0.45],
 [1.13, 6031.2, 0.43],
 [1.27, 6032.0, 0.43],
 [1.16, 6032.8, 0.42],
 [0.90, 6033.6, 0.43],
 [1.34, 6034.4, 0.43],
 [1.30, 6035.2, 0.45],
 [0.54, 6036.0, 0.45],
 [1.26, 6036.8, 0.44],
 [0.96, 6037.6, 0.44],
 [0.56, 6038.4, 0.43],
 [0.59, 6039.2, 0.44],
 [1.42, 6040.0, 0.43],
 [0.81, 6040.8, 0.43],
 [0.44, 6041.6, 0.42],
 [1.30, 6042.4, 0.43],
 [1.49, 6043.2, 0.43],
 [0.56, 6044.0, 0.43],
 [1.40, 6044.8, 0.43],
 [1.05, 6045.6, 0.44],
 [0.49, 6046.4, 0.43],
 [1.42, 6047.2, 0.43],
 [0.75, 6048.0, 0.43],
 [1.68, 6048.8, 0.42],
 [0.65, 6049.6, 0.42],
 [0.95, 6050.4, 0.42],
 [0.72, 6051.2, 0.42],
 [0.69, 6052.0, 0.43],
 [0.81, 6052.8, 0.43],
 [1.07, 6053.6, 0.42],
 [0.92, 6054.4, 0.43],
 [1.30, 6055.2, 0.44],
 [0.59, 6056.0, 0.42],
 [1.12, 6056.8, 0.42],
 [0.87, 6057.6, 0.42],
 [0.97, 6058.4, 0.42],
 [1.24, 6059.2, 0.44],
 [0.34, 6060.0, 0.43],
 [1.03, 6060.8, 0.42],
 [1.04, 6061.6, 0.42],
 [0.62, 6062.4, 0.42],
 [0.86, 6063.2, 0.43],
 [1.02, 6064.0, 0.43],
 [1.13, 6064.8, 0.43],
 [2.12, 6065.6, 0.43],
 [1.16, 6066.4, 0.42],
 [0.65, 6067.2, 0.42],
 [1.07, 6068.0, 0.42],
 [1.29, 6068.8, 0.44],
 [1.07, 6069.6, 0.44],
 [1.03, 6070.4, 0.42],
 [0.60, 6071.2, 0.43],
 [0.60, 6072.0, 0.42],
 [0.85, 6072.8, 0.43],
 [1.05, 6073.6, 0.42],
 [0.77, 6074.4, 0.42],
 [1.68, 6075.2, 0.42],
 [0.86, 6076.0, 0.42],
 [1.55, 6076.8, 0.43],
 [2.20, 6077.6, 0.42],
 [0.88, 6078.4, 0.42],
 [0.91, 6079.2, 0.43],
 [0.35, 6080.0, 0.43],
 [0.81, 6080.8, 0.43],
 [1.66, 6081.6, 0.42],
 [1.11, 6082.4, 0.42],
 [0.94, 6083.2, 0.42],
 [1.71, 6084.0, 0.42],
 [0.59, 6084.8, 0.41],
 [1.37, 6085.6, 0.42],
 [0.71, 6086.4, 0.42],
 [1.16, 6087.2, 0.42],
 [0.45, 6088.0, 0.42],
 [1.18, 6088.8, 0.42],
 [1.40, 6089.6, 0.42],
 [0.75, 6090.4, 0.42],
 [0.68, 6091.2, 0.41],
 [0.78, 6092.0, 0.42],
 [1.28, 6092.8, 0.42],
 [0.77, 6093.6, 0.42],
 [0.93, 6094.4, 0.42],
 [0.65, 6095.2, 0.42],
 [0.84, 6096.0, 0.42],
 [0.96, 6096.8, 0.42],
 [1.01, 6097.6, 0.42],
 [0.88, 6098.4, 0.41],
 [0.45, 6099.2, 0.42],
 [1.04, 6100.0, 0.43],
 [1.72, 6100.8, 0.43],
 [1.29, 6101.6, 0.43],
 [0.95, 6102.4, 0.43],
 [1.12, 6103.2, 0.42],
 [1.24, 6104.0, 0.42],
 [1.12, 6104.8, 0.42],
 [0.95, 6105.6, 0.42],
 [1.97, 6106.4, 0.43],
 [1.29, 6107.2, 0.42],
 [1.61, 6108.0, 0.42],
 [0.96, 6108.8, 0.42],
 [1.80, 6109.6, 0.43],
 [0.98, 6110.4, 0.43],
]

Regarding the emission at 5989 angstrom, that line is [O III] 5007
